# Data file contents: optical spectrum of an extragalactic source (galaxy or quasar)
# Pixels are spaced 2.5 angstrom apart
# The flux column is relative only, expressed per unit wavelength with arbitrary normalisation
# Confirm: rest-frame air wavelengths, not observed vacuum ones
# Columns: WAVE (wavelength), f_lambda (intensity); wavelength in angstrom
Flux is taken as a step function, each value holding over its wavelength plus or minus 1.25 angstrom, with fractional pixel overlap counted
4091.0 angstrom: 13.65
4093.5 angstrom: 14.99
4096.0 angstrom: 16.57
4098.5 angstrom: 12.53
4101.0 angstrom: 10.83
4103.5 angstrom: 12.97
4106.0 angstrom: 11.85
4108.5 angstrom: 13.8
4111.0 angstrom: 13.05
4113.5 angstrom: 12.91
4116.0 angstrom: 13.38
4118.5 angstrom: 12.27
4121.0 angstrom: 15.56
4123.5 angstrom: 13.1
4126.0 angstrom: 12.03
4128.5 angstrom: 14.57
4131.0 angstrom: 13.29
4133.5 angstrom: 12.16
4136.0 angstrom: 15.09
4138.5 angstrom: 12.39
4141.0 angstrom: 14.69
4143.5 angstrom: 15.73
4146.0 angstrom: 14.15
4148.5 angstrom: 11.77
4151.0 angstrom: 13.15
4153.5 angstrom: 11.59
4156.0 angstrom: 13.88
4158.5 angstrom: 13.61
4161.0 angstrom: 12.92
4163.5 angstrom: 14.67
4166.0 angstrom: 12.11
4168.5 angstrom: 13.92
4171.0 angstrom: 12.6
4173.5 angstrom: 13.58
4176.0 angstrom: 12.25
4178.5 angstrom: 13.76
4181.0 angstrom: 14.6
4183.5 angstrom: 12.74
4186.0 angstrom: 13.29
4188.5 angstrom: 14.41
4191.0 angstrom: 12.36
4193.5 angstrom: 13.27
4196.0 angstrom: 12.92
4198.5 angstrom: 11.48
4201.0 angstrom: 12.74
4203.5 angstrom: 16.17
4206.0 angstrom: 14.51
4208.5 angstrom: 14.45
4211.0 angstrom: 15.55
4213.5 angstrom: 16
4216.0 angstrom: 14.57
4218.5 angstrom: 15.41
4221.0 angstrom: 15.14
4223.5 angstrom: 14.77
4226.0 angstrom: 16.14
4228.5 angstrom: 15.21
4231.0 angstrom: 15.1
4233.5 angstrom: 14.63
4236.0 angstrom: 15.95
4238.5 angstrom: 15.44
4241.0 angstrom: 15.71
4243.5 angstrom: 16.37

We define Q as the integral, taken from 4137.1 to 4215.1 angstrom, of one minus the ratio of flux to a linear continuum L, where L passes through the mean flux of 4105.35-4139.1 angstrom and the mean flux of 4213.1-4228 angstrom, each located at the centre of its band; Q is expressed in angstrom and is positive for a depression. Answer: 4.3 angstrom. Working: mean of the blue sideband 13.3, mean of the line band 13.6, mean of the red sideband 15.3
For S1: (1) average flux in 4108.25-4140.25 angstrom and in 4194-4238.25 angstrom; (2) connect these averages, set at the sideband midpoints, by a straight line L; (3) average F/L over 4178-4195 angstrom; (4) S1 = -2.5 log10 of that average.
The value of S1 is 0.06 mag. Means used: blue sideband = 13.4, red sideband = 14.7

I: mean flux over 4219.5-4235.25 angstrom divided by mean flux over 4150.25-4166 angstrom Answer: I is 1.15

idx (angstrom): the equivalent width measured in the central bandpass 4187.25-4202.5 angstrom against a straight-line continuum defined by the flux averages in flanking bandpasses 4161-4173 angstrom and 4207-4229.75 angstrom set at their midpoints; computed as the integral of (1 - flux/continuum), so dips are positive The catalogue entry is 1.5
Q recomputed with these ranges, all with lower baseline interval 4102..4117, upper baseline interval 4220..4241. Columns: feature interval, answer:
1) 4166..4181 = 1.0 angstrom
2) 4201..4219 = -0.2 angstrom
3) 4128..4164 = 0.3 angstrom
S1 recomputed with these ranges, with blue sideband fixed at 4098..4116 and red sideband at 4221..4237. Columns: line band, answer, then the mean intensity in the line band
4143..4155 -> 0.03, 13.1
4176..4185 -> 0.06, 13.5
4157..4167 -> 0.04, 13.4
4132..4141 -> -0.01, 13.4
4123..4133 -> -0.01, 13.2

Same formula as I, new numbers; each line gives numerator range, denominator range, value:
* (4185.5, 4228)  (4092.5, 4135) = 1.08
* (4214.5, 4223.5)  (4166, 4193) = 1.13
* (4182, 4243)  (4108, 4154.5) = 1.08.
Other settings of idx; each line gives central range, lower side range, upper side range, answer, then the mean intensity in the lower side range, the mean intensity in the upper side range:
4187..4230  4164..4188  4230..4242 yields 0.0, 13.3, 15.4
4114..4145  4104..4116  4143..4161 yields -1.3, 13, 13.3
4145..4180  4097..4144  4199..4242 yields 2.2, 13.3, 15.1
